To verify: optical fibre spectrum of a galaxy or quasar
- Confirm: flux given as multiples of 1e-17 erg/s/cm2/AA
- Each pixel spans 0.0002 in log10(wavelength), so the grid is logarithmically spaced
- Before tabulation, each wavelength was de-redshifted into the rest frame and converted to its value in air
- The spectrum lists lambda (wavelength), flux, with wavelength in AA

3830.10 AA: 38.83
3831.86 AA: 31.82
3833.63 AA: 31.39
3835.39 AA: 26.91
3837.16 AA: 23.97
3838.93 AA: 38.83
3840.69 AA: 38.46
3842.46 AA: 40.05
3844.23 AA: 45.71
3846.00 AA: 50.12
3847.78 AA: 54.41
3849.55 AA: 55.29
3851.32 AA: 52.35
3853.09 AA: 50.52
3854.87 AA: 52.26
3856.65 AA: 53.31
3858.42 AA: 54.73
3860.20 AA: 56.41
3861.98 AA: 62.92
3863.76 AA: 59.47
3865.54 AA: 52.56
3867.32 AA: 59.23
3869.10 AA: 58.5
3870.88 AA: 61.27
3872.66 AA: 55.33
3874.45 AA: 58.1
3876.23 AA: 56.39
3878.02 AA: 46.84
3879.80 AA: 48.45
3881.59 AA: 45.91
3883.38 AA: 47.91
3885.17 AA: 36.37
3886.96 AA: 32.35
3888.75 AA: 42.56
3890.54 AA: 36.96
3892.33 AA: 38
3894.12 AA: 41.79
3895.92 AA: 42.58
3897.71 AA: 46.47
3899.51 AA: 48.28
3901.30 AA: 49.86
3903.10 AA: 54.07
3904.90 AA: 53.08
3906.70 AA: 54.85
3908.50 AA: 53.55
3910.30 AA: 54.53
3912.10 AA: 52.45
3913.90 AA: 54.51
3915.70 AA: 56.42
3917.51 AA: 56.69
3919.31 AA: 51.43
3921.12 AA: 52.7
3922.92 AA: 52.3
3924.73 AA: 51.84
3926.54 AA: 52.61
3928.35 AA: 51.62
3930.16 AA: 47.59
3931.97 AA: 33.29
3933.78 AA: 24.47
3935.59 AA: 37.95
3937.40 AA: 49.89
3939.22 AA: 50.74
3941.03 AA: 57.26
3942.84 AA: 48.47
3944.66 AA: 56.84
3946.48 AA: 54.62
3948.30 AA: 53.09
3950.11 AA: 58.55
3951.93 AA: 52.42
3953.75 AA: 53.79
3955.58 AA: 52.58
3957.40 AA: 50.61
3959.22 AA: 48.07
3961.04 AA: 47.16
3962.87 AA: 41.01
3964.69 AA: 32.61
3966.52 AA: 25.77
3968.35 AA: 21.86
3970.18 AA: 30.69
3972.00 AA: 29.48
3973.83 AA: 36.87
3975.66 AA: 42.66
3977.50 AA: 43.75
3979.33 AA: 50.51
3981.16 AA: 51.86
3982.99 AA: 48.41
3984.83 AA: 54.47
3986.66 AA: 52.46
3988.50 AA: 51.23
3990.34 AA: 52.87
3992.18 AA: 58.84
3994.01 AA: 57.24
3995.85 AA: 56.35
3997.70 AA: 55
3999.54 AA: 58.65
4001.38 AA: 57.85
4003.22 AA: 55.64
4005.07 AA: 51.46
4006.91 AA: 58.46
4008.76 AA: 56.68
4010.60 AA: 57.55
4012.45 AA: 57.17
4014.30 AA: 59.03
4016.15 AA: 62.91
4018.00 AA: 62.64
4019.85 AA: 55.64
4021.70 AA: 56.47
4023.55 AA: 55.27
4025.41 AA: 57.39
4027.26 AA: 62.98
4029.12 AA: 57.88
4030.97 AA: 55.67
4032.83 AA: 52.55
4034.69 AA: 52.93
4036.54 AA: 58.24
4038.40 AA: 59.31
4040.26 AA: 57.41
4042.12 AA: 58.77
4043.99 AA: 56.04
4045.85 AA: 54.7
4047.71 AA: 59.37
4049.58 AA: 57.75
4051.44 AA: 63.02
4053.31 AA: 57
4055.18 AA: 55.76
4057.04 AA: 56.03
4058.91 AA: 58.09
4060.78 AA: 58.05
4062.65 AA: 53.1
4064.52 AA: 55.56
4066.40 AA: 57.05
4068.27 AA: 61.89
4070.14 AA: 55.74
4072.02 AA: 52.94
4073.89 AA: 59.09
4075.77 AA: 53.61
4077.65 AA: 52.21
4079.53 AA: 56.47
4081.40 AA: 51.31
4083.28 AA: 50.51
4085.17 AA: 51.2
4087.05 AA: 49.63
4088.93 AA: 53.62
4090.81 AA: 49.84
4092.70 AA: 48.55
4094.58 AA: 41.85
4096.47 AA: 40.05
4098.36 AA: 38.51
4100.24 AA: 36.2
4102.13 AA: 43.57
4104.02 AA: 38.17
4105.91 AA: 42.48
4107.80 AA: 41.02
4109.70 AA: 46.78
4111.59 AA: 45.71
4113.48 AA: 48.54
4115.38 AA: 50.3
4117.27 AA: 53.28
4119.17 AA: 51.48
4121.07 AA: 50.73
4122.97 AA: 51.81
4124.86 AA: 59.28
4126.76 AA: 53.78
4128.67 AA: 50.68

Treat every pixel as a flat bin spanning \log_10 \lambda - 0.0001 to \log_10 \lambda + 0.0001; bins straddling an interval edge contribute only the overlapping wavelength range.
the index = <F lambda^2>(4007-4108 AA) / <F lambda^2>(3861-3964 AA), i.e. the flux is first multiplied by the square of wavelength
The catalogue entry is 1.2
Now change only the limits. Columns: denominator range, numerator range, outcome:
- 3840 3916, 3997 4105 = 1.18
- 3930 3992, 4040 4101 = 1.24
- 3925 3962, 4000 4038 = 1.21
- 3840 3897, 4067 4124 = 1.11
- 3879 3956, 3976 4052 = 1.21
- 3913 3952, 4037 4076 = 1.21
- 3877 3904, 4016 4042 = 1.40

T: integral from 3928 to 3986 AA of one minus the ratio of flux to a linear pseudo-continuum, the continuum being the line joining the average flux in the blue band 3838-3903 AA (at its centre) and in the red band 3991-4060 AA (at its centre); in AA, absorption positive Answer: 9.5 AA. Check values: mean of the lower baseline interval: 49.2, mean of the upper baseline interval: 57.4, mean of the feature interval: 44.9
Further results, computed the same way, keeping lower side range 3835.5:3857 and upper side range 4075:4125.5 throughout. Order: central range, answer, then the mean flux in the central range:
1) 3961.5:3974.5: 4.2 AA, 31.6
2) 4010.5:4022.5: -3.0 AA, 58.9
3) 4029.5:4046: -3.1 AA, 56.3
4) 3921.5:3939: 0.4 AA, 45.1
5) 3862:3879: -4.1 AA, 56.7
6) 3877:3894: 1.5 AA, 41.8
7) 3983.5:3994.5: -1.7 AA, 54.2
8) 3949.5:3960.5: -1.4 AA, 52.3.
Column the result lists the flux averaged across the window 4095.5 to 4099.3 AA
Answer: 39.3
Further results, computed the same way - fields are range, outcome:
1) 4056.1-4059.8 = 57.1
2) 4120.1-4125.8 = 54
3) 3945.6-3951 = 55.5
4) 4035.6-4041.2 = 58.4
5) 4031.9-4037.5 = 54.6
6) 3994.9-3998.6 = 55.5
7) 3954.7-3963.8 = 47.9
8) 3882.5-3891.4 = 39.2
